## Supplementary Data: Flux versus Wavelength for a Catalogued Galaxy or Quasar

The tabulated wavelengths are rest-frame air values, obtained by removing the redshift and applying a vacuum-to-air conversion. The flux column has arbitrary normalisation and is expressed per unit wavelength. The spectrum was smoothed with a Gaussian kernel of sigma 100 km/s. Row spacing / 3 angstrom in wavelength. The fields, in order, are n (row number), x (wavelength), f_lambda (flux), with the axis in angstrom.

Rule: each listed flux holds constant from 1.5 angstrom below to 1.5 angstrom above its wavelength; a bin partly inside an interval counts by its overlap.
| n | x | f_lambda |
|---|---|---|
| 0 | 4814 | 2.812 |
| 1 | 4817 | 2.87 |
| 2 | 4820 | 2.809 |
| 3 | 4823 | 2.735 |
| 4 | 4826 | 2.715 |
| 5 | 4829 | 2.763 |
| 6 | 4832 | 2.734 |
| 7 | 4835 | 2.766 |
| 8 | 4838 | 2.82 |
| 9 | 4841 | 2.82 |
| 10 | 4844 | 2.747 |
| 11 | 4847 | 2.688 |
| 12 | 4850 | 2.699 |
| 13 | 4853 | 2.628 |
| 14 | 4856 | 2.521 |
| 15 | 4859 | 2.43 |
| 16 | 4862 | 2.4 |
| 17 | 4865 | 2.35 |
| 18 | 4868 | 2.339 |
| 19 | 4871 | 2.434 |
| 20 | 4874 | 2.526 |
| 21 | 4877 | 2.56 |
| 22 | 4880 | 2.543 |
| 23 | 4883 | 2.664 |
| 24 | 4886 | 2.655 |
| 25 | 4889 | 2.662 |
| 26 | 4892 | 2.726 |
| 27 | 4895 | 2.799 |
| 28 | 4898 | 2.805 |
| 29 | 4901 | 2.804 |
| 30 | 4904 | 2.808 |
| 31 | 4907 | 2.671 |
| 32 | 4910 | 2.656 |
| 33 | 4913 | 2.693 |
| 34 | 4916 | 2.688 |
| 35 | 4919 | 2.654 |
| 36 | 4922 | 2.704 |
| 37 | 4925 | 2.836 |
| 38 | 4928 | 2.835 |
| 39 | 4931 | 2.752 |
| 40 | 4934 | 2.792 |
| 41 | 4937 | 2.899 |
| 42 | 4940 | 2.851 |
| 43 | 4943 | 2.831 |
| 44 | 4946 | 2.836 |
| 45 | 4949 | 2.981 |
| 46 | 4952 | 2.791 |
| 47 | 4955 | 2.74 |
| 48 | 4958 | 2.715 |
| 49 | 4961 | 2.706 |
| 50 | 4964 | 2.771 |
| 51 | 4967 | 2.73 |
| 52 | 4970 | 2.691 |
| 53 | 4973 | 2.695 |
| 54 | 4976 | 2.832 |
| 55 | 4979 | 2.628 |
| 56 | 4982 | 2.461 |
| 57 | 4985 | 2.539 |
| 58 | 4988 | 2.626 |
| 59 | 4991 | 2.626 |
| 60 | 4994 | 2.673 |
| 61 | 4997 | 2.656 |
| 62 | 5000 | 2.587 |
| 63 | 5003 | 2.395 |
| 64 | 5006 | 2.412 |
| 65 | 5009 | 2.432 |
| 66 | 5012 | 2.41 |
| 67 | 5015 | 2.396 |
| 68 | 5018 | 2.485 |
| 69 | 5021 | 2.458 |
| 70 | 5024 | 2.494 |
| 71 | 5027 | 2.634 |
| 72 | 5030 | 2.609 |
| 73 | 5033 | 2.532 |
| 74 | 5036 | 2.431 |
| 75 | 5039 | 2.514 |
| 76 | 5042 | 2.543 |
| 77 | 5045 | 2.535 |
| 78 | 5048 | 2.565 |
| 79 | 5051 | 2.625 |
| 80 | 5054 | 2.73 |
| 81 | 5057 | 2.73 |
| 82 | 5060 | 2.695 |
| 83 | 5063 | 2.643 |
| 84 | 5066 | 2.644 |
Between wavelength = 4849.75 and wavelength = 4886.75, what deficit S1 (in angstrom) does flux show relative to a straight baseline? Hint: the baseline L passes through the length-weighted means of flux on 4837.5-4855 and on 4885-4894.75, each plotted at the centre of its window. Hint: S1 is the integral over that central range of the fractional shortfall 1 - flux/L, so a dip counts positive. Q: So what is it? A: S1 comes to 2.7 angstrom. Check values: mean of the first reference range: 2.72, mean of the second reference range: 2.7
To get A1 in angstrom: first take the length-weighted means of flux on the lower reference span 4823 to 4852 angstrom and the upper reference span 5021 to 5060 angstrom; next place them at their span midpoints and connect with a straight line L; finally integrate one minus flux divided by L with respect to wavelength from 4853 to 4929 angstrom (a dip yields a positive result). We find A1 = 2.0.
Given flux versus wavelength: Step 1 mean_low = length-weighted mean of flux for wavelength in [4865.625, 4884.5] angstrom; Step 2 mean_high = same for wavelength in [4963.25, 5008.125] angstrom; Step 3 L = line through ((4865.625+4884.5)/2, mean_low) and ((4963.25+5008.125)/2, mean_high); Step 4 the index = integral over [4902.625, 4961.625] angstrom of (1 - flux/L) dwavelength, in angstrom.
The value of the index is -4.9 angstrom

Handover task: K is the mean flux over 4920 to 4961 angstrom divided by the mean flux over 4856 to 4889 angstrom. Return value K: 1.1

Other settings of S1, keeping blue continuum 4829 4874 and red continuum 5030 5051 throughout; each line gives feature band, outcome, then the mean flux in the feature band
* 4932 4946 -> -1.47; 2.84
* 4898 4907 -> -0.70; 2.78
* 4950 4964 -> -1.02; 2.75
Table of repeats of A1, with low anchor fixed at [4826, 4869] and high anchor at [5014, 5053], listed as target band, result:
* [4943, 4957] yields -1.41 angstrom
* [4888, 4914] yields -1.38 angstrom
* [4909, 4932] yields -1.23 angstrom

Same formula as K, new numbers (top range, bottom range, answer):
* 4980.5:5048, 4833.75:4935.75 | 0.95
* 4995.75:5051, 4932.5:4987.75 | 0.91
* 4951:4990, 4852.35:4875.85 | 1.10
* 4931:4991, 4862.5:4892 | 1.08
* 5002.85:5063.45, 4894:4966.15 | 0.91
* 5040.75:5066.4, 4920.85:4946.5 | 0.94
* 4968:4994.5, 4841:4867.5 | 1.03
